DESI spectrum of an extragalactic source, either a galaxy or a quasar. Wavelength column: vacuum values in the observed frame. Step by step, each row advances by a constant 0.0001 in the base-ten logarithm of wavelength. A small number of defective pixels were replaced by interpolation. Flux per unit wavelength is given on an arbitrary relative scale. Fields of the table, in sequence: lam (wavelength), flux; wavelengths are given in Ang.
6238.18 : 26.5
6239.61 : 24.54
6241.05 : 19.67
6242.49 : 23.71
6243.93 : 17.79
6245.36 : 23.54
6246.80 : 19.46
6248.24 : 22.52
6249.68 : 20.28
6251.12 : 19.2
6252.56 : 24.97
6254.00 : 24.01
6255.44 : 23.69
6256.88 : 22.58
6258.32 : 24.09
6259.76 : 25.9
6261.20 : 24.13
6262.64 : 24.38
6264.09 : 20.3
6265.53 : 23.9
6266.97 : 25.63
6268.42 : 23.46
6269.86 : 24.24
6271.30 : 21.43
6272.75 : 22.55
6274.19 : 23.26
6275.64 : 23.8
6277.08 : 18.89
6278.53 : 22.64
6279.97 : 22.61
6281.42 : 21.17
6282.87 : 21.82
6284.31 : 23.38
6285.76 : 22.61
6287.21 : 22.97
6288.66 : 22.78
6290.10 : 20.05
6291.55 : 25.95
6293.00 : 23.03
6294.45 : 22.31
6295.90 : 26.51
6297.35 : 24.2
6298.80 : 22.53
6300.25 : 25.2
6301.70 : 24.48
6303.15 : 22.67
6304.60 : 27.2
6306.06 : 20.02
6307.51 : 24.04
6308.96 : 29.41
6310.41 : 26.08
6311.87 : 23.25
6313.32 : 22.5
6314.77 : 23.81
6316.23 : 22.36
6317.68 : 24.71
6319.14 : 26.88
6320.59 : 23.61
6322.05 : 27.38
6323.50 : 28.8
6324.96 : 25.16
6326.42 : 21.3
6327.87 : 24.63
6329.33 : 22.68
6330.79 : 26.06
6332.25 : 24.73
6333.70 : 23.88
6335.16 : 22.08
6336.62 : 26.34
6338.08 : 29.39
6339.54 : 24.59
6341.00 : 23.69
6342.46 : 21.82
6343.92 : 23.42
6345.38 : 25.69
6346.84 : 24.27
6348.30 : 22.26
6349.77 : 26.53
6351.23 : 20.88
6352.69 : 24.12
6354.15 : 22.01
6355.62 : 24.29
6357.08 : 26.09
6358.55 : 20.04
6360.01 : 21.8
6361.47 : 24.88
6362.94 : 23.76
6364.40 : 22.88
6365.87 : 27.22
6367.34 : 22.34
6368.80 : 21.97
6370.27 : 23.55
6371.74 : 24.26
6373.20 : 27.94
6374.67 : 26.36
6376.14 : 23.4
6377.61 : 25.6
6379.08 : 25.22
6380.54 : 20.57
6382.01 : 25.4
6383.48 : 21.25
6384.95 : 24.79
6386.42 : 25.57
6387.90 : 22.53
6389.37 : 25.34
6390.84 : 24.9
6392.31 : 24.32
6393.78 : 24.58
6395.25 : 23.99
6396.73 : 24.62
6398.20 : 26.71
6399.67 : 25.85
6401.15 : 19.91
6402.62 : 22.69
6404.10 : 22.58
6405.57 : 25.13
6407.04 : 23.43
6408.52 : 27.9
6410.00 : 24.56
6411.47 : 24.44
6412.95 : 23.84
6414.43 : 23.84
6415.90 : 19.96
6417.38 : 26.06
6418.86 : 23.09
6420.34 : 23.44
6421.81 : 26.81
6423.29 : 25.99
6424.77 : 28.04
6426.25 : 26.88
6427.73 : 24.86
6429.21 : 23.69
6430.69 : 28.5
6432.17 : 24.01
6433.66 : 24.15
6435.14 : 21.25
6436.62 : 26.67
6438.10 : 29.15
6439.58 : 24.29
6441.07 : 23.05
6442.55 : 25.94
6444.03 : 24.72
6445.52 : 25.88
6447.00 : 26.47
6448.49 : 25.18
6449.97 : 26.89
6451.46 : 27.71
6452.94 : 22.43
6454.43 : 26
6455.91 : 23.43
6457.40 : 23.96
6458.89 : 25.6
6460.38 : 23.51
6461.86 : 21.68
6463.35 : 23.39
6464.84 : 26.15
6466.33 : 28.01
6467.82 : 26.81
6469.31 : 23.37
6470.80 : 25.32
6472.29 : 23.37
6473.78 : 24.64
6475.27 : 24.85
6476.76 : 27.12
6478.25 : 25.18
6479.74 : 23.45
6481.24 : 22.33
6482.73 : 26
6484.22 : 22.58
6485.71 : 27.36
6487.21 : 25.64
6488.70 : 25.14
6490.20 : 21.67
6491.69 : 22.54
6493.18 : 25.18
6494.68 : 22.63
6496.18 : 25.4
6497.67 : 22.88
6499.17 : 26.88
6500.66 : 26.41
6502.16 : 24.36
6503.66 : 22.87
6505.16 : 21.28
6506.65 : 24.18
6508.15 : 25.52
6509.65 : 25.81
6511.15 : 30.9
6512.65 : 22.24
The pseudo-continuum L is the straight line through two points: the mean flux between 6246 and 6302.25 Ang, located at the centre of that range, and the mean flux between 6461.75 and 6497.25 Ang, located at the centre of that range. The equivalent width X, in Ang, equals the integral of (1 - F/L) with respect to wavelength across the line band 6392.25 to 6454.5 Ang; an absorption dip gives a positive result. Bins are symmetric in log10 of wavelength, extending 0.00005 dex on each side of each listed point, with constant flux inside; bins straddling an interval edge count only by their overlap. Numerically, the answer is -1.8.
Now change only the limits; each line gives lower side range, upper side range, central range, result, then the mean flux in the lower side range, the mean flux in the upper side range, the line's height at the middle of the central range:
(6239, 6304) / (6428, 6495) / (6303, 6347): -2.3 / 22.9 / 24.8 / 23.4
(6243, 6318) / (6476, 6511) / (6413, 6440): -1.0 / 23.2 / 24.6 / 24.1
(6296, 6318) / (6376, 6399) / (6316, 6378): -0.1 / 24.2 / 24.3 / 24.3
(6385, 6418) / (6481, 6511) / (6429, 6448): -0.7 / 24.2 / 24.5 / 24.3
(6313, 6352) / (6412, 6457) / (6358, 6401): 1.0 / 24.4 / 25.1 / 24.7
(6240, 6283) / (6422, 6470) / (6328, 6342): -0.7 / 22.5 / 25.3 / 23.6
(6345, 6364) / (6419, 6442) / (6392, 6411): 0.2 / 23.5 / 25.3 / 24.6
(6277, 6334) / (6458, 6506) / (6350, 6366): 0.5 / 23.9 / 24.5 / 24.1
